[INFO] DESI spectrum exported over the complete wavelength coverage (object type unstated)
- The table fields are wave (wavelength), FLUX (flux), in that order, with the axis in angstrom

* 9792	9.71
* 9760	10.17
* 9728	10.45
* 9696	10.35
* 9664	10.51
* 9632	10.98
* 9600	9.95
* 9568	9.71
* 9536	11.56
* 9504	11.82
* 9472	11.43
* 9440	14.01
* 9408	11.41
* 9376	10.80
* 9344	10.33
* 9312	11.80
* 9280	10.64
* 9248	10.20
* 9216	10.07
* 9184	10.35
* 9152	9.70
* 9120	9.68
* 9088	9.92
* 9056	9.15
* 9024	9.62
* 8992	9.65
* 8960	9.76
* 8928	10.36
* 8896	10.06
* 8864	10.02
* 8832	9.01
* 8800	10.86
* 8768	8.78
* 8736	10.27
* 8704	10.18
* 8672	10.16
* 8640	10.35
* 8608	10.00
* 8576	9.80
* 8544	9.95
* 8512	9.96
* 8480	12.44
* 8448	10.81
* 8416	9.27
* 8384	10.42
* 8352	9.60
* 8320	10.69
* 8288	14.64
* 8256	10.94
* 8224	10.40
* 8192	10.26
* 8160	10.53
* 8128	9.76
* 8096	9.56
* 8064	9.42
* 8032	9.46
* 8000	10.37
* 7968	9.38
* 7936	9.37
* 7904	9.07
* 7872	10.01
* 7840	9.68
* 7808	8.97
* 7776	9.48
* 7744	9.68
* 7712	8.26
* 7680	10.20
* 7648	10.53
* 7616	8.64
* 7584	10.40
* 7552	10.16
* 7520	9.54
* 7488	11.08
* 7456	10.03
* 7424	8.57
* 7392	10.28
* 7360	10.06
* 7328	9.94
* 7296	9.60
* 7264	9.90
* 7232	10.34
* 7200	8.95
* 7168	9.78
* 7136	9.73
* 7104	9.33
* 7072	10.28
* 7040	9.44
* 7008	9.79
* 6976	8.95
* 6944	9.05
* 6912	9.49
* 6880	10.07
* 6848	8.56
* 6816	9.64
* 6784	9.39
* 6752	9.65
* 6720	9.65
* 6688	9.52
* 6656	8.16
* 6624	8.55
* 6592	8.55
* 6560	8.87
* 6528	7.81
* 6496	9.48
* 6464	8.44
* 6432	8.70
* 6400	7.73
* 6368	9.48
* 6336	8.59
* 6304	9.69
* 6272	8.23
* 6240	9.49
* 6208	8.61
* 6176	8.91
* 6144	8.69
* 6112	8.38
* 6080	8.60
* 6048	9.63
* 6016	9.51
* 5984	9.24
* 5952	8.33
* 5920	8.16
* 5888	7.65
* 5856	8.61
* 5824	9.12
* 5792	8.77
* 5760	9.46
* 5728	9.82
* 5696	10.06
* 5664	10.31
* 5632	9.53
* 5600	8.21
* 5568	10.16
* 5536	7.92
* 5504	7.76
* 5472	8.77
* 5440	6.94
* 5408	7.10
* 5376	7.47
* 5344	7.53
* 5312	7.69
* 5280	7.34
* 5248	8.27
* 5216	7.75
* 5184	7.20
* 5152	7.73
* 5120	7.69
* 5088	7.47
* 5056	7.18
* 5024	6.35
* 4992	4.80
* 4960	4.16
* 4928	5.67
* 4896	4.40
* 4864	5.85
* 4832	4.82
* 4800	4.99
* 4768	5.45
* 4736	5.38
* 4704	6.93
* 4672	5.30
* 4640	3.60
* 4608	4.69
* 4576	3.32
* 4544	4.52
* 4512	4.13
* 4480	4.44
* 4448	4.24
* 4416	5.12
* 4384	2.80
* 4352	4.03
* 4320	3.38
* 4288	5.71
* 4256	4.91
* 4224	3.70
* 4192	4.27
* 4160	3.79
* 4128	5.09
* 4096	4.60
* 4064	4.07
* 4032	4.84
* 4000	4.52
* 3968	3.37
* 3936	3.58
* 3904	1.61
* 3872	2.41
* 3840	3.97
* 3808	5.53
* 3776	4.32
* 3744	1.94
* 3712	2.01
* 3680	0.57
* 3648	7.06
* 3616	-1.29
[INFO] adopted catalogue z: 0.26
